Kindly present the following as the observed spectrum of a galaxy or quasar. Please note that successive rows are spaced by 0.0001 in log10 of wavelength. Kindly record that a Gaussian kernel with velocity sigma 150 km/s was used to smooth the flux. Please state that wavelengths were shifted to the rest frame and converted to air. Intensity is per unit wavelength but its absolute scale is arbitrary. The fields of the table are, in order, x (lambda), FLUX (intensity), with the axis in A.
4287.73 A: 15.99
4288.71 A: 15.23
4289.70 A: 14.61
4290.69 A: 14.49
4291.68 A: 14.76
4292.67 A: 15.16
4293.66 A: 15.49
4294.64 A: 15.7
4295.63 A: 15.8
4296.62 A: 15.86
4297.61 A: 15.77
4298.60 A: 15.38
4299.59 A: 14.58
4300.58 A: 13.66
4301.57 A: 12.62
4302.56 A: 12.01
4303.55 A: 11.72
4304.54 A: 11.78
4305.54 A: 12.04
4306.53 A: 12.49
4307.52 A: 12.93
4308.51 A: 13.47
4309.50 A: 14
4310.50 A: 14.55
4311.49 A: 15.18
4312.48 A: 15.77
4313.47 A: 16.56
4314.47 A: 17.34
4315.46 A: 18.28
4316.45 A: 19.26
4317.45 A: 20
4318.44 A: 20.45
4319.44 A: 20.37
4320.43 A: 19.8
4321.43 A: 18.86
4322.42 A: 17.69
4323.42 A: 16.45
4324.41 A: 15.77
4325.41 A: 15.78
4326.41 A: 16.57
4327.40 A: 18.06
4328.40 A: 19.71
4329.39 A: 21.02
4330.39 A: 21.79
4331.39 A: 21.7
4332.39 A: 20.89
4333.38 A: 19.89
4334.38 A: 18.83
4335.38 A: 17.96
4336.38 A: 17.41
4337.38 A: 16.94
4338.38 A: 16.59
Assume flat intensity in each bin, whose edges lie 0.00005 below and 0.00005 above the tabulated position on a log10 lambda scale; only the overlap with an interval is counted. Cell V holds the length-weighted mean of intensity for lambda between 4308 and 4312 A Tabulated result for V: 14.3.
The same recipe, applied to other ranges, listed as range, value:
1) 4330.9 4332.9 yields 21.3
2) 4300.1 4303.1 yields 12.8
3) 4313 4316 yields 17.4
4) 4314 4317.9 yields 18.7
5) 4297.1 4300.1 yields 15.2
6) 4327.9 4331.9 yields 21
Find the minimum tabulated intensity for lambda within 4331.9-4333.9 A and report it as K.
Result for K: 19.89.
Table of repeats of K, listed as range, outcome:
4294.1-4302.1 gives 12.62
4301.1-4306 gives 11.72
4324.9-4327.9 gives 15.78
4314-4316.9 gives 17.34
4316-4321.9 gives 18.86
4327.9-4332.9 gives 19.71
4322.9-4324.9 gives 15.77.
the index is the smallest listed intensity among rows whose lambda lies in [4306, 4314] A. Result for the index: 12.49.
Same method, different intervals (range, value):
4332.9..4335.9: 17.96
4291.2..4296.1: 14.76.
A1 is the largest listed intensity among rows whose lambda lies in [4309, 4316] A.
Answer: 18.28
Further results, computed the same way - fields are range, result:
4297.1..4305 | 15.77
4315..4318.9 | 20.45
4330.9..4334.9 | 21.7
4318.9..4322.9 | 20.37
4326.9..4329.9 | 21.02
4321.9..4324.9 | 17.69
